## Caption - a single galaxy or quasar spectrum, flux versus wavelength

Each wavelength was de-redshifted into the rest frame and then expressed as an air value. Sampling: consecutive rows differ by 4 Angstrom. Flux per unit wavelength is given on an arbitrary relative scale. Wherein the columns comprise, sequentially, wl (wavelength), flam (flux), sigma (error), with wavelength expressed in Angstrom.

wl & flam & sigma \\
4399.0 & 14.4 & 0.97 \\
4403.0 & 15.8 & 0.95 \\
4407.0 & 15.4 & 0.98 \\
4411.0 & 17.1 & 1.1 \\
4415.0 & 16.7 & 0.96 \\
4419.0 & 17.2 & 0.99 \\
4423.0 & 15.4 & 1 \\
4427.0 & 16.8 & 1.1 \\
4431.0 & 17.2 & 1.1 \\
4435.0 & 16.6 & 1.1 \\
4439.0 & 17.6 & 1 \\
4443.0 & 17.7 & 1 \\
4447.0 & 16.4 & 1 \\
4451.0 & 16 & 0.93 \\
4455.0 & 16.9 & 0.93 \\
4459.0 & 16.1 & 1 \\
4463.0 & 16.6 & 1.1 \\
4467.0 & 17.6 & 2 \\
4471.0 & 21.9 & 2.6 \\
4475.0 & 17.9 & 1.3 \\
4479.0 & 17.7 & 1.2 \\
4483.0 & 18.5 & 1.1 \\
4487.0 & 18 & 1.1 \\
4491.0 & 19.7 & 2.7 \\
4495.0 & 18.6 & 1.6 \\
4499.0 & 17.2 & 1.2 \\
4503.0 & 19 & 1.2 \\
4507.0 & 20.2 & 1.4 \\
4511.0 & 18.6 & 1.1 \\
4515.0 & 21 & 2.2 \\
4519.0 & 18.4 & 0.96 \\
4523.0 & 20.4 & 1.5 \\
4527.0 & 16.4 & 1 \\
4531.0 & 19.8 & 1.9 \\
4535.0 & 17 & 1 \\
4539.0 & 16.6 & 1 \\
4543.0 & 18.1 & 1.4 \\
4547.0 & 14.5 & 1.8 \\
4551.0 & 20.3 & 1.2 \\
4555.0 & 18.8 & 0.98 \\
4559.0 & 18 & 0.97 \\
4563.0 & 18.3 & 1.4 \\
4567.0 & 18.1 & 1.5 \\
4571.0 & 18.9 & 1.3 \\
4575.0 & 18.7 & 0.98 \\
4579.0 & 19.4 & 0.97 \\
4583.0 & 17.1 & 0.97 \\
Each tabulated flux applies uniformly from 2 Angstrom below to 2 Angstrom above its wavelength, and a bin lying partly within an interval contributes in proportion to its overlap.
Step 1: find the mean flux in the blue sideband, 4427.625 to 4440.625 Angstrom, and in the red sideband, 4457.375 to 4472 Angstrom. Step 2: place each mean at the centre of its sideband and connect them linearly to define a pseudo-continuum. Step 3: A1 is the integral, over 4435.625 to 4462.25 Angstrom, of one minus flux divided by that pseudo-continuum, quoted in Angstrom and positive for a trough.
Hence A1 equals 1.0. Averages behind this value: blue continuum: 17.1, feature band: 16.8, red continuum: 17.8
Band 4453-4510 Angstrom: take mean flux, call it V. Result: 18.3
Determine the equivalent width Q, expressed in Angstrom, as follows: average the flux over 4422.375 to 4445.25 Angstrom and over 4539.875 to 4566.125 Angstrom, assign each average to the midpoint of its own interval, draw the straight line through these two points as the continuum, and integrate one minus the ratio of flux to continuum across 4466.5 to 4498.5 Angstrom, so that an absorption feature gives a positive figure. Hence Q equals -2.5 Angstrom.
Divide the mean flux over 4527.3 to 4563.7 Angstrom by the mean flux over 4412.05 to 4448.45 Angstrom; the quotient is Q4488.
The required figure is 1.1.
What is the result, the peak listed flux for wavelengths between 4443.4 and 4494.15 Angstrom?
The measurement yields 21.9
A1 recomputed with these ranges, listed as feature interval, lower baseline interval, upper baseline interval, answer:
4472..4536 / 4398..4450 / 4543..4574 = -4.6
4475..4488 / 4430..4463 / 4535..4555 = -0.8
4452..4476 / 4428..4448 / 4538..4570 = -0.6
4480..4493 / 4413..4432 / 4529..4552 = -1.1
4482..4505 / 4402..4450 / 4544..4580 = -1.4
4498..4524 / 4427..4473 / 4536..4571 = -2.4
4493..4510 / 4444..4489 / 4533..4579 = -0.9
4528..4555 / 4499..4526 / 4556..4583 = 1.6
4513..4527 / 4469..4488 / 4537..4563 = -0.9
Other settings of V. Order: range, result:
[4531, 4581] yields 18.1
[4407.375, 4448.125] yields 16.8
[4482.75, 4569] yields 18.4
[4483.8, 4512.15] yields 18.8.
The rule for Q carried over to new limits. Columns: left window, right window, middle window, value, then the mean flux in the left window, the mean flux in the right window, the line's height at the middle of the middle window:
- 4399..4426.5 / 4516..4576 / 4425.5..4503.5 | -3.3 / 16.2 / 18.2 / 16.9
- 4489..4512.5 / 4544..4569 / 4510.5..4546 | 0.2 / 18.9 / 18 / 18.5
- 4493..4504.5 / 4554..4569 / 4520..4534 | -0.3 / 18.2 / 18.3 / 18.2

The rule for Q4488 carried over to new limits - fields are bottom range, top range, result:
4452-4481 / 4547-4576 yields 1.04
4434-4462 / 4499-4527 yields 1.15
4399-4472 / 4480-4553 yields 1.10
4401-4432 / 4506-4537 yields 1.15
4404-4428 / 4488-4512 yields 1.15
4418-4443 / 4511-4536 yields 1.12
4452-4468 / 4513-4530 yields 1.14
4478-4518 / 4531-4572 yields 0.95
